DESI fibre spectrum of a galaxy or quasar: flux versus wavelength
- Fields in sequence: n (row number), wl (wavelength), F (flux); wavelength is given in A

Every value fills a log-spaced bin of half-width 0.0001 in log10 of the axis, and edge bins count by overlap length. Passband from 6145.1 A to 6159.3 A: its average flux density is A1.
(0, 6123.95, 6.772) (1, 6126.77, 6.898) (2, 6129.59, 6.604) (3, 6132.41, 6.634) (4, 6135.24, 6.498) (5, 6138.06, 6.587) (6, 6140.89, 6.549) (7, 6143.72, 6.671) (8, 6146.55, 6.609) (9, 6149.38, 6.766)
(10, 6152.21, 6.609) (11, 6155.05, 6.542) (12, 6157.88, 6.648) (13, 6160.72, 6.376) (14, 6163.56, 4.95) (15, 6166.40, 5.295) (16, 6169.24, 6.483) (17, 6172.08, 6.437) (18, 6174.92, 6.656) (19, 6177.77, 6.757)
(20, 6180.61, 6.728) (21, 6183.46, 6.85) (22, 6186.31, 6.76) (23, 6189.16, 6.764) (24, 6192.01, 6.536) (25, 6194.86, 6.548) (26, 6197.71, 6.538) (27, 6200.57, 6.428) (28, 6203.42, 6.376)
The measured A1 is 6.64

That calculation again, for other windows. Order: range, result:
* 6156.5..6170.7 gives 5.95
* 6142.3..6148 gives 6.64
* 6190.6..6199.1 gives 6.55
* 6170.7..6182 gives 6.65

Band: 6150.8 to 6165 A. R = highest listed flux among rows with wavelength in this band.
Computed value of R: 6.648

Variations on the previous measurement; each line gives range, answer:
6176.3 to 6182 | 6.757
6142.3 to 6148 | 6.671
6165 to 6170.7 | 6.483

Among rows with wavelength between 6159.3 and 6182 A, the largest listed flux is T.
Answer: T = 6.757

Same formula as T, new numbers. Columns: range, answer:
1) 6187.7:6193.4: 6.764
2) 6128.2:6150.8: 6.766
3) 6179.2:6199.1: 6.85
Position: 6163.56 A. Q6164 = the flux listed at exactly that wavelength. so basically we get 4.95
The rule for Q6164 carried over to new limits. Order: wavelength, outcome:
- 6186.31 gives 6.76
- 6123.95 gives 6.772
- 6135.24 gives 6.498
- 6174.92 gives 6.656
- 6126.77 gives 6.898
